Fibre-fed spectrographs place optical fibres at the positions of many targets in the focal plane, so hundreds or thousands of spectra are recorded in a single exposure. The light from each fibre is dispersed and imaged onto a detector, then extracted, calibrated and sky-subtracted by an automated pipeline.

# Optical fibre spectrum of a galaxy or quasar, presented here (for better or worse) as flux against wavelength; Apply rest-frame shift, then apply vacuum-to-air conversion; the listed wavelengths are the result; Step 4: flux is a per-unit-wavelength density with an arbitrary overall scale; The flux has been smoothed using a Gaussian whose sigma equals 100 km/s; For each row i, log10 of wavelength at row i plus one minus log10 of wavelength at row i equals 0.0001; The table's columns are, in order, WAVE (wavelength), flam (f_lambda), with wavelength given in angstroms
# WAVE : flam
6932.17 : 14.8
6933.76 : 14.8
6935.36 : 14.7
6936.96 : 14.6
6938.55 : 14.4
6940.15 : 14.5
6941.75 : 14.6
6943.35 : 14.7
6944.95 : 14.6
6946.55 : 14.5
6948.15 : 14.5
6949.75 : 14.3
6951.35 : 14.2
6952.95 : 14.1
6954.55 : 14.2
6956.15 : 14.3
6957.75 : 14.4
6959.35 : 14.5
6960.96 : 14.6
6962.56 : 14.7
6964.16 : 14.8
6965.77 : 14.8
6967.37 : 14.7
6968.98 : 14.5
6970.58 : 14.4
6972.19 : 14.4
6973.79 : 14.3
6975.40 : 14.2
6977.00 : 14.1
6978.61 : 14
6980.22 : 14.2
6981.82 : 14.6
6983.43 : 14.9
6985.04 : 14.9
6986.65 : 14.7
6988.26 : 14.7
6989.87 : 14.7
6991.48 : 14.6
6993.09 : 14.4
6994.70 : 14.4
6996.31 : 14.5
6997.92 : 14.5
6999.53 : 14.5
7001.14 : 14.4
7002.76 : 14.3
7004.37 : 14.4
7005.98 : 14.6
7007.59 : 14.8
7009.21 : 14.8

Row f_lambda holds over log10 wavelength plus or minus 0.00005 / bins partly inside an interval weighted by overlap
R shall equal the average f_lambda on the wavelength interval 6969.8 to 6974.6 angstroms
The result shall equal 14.4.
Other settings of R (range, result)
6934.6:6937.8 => 14.7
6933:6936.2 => 14.7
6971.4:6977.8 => 14.3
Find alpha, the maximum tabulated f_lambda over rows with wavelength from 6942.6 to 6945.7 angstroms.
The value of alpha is 14.7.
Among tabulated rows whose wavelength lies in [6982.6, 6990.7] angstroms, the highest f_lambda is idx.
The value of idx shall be 14.9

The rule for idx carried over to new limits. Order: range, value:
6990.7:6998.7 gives 14.6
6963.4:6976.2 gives 14.8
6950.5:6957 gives 14.3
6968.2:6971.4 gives 14.5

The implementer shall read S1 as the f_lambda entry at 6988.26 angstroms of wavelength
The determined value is 14.7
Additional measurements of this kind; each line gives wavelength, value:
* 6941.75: 14.6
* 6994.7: 14.4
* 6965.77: 14.8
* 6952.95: 14.1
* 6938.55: 14.4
